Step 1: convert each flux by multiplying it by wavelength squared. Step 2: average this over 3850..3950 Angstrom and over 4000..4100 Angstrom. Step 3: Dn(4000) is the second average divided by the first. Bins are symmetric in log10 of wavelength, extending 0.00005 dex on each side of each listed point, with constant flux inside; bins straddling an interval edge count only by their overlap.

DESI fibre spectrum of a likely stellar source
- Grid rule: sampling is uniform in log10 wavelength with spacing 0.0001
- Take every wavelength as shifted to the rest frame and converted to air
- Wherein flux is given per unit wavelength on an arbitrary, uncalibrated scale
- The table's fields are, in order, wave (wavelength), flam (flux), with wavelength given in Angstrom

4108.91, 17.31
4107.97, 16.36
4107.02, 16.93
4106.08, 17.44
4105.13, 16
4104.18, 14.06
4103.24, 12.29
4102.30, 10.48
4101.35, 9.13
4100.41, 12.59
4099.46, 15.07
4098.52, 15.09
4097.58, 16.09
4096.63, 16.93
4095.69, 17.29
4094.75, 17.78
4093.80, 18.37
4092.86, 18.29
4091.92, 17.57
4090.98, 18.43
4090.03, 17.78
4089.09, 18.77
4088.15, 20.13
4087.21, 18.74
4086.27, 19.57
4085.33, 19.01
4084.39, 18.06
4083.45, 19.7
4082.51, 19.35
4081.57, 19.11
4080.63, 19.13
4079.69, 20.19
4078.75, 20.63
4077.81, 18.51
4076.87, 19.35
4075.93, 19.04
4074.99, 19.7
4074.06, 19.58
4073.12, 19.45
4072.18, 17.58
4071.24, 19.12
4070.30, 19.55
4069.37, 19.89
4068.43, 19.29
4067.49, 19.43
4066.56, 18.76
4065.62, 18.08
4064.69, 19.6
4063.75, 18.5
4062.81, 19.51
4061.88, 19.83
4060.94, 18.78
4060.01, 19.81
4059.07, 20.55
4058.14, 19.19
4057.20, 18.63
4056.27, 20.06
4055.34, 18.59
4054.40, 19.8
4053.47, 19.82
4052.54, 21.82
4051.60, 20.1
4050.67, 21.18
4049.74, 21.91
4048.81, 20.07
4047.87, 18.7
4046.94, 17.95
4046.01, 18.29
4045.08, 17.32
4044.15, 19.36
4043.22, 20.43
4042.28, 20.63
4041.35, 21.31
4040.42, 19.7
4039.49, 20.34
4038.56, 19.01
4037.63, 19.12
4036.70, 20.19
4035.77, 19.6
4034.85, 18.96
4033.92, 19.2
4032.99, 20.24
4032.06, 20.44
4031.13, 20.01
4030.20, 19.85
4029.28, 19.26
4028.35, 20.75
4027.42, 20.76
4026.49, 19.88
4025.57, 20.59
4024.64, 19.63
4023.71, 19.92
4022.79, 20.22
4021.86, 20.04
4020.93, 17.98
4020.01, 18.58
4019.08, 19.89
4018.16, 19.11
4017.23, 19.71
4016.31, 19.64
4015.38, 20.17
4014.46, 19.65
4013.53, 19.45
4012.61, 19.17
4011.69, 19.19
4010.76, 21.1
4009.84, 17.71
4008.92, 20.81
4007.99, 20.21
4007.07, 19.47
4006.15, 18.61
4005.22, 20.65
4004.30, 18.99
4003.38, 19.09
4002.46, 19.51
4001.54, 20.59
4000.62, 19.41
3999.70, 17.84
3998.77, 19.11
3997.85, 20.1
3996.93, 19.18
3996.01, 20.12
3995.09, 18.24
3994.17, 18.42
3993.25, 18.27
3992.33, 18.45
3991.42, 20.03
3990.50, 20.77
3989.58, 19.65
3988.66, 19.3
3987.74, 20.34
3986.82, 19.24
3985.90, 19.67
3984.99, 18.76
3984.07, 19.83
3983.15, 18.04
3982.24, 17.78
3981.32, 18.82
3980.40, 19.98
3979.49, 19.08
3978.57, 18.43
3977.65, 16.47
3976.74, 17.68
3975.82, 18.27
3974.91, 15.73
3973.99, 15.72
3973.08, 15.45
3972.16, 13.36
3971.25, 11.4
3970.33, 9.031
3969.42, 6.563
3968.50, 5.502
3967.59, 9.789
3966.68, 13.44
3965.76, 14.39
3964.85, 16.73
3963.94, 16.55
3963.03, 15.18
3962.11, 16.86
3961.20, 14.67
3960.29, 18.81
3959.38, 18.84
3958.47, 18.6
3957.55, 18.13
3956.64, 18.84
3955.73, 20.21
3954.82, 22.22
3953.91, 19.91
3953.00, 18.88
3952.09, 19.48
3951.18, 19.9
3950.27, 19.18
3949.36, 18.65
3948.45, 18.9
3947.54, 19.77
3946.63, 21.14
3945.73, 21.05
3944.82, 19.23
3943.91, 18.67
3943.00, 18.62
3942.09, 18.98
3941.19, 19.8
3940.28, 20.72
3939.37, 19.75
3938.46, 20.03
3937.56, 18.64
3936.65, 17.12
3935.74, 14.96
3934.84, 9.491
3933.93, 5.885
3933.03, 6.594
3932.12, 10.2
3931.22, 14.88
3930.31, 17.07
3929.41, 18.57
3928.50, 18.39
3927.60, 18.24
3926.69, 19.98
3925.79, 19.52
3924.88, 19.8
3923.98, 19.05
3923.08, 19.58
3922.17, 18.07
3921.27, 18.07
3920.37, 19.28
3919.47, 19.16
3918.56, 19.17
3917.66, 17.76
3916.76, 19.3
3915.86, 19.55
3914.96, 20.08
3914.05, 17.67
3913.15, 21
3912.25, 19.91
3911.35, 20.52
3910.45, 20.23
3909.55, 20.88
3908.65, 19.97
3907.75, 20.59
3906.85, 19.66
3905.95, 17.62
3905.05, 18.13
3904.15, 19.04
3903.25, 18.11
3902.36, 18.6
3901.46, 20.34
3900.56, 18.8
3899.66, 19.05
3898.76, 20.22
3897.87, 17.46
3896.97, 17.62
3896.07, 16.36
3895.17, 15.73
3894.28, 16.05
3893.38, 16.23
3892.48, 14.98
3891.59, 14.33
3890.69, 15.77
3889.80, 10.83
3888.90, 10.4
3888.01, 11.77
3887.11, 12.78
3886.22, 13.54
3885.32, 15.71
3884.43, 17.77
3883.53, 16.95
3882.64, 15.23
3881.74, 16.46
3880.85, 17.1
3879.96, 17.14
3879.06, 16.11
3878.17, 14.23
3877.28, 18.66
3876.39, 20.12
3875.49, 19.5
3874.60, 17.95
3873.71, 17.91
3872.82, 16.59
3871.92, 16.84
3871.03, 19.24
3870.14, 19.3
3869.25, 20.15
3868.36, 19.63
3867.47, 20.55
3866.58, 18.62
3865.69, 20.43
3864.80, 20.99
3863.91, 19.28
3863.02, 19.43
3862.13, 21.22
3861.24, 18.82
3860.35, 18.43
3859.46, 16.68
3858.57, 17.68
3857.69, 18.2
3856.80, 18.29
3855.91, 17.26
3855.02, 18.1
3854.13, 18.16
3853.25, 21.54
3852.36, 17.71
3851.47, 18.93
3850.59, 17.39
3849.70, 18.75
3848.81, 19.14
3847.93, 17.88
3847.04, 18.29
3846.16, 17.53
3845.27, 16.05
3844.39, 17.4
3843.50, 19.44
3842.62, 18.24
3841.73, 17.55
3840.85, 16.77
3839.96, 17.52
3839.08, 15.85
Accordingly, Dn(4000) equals 1.17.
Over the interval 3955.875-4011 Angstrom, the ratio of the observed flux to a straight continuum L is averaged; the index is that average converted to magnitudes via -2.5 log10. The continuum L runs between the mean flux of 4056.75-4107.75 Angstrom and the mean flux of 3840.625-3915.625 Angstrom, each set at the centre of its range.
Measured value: 0.02 mag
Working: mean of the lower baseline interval 17.9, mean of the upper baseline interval 18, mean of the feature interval 17.5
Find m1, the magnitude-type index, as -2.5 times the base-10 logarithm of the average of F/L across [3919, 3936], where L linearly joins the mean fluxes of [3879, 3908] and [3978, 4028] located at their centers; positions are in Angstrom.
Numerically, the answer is 0.08 mag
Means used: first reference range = 16.5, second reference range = 19.4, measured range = 16.2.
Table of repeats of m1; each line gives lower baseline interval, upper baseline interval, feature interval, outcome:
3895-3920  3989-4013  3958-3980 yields 0.28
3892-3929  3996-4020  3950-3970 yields 0.17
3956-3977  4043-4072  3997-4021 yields -0.15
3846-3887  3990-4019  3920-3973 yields 0.13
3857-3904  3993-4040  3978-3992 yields -0.01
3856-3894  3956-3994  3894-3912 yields -0.11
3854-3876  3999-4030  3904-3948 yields 0.05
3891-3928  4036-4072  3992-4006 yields 0.00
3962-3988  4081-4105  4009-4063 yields -0.21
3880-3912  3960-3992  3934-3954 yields -0.12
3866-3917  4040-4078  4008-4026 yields -0.03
